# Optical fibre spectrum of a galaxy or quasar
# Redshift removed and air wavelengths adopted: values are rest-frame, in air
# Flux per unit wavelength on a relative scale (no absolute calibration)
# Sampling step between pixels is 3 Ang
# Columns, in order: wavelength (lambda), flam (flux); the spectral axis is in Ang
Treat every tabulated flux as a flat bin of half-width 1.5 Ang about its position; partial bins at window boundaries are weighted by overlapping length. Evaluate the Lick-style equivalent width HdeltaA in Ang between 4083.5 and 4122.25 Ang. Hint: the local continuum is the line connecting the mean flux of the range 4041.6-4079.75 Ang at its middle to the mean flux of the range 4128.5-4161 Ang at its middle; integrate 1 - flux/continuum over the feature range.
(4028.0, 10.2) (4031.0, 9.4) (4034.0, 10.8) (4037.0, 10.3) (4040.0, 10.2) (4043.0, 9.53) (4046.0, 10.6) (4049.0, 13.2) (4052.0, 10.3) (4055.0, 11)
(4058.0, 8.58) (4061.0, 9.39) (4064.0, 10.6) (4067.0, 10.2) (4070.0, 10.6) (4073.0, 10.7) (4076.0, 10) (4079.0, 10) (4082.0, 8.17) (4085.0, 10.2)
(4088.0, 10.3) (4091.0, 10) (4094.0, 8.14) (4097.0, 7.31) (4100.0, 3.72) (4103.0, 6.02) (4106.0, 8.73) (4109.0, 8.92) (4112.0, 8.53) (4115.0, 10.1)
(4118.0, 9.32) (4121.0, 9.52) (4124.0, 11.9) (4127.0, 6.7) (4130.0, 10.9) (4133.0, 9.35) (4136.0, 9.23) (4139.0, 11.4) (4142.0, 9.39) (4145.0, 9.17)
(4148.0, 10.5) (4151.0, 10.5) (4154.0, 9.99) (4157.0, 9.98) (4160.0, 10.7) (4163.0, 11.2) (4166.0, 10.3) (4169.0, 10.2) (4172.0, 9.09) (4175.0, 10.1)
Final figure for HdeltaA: 6.49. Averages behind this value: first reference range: 10.4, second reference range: 10.1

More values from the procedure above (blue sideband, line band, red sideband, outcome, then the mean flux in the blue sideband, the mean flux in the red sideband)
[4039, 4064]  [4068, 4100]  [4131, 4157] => 2.97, 10.4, 9.96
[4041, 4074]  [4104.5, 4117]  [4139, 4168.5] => 1.51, 10.4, 10.3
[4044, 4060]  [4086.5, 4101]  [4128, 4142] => 3.23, 10.7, 10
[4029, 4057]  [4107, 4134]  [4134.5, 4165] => 2.20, 10.5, 10.2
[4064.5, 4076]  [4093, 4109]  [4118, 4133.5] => 4.90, 10.4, 9.66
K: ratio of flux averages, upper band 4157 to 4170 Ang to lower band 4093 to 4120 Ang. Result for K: 1.34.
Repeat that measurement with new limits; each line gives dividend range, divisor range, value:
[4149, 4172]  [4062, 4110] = 1.15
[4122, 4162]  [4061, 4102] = 1.09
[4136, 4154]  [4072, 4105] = 1.18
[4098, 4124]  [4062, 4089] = 0.83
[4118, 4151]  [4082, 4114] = 1.19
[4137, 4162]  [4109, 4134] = 1.07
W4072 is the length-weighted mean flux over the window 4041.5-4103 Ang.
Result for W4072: 9.54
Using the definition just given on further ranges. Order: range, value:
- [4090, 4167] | 9.28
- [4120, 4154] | 9.88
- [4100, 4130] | 8.71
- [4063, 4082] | 10.2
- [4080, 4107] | 8.09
